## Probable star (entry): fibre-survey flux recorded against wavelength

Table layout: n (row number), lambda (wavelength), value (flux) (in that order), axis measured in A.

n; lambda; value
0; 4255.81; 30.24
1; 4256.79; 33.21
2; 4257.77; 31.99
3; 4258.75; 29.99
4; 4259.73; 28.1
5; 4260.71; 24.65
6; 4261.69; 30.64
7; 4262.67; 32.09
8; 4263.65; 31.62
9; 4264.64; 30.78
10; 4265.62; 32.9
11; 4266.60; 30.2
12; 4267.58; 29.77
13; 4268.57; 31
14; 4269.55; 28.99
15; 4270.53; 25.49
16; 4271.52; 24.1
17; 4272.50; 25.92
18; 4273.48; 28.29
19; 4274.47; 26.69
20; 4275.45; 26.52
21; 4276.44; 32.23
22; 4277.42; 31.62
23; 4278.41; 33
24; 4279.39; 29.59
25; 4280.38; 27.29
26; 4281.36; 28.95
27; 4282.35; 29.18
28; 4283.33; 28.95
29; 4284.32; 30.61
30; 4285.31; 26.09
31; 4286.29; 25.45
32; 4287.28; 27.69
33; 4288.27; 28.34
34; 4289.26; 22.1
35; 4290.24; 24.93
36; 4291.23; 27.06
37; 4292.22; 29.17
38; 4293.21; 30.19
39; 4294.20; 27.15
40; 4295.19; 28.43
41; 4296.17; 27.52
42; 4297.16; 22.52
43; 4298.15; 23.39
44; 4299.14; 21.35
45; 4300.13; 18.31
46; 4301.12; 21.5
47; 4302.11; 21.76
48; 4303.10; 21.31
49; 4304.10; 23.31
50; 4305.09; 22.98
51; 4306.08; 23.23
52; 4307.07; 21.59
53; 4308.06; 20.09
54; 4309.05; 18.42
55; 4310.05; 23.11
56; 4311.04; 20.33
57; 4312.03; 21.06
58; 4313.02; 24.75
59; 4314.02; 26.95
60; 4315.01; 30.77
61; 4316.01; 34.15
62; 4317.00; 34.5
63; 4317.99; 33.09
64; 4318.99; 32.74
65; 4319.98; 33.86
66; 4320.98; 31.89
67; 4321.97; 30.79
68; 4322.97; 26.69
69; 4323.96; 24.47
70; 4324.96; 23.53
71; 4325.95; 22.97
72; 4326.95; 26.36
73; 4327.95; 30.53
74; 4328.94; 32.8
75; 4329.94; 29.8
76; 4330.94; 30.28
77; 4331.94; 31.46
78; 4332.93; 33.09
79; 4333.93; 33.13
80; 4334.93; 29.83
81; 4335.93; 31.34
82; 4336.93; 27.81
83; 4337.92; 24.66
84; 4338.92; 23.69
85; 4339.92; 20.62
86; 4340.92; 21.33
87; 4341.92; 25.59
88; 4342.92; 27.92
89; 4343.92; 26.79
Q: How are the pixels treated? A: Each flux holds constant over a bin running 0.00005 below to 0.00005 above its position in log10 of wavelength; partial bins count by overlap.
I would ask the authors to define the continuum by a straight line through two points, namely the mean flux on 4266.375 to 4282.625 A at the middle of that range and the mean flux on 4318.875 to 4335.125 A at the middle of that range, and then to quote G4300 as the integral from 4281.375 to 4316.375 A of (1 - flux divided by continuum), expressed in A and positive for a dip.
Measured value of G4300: 4.97 A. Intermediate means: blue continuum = 28.7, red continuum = 29.6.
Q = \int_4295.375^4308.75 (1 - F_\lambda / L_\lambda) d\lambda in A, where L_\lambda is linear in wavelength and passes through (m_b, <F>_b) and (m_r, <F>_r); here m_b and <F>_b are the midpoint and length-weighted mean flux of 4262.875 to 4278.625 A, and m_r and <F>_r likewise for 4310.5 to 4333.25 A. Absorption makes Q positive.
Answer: 3.1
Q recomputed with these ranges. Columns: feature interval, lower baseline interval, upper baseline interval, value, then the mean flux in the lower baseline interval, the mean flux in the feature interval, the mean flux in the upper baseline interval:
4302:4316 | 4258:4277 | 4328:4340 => 2.9 A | 29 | 23.2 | 29.4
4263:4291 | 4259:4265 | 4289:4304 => -1.2 A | 29.6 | 28.5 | 24.5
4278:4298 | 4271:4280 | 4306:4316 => -0.6 A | 28.6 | 27.6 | 23.6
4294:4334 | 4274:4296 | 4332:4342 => 1.9 A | 28.2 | 26.4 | 27.4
